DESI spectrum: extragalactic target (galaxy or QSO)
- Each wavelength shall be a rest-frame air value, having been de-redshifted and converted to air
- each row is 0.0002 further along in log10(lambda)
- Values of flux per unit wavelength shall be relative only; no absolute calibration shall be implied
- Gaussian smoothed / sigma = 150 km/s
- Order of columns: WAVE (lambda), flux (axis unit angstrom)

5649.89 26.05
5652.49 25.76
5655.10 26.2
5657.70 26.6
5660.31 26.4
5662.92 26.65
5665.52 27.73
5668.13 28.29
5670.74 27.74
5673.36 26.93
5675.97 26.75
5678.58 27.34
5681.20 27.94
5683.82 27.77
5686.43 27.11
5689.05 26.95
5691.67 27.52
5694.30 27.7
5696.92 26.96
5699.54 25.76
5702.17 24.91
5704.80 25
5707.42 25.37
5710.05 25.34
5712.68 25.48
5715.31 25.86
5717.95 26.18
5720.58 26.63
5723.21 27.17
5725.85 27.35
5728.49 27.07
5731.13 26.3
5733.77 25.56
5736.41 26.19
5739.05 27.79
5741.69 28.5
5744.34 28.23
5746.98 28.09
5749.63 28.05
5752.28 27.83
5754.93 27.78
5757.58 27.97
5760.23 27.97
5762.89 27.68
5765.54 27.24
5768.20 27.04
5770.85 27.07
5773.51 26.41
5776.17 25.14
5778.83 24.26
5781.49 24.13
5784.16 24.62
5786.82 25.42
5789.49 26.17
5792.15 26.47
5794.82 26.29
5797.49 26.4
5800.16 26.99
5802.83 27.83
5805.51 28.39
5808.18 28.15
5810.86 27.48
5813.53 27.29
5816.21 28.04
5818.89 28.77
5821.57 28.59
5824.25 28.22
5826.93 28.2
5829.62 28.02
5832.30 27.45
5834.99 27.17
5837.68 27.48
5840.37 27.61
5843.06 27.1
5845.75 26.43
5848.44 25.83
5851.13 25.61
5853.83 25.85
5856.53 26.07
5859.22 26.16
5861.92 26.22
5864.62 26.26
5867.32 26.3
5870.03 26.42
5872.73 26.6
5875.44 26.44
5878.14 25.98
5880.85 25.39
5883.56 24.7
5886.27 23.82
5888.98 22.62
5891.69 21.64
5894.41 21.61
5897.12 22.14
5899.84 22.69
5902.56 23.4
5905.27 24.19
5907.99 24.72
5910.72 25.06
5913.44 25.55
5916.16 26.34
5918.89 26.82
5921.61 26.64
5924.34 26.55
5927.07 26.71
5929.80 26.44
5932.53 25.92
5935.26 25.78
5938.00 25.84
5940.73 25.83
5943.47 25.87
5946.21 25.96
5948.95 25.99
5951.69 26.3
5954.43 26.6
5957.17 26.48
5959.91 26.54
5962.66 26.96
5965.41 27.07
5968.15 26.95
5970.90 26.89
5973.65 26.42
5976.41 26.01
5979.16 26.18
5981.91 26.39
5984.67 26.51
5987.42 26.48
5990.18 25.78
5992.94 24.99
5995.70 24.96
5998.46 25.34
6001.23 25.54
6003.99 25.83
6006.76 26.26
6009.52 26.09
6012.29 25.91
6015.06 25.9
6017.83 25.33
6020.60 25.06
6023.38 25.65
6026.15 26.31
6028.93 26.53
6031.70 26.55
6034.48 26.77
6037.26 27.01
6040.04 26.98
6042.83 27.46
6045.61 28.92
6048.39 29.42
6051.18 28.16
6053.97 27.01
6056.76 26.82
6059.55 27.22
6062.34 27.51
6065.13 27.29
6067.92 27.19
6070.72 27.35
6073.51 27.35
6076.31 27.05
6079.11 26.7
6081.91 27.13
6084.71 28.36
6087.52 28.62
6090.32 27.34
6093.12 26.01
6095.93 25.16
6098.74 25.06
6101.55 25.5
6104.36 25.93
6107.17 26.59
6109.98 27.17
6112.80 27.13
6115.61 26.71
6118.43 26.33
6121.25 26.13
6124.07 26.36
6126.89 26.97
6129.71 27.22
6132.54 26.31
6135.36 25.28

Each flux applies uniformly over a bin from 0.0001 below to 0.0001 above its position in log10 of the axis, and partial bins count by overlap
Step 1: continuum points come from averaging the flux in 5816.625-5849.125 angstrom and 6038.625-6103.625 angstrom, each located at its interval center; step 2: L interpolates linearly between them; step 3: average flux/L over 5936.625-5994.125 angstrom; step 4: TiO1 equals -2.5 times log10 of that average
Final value 0.044 mag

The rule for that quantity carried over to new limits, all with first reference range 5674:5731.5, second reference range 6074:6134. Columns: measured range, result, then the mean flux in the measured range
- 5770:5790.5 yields 0.05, 25.3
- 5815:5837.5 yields -0.06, 28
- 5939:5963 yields 0.02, 26.2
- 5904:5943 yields 0.03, 25.9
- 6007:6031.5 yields 0.03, 25.9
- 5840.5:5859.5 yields 0.01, 26.3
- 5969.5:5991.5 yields 0.01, 26.3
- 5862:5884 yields 0.02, 26.1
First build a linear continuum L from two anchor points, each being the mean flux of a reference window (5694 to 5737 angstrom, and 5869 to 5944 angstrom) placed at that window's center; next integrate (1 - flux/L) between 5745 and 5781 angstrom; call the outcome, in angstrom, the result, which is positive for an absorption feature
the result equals -1.7 angstrom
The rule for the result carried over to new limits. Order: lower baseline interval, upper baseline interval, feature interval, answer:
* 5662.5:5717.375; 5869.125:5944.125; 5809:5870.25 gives -3.6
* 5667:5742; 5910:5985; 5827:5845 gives -0.7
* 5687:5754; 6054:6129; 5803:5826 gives -1.2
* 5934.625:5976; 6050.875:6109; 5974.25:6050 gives 0.9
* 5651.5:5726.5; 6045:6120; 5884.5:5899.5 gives 2.5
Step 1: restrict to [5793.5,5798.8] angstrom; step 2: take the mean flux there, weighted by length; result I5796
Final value 26.3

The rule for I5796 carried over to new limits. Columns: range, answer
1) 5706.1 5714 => 25.4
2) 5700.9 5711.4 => 25.2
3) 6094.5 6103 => 25.2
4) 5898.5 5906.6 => 23.4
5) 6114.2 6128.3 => 26.5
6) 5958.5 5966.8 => 26.9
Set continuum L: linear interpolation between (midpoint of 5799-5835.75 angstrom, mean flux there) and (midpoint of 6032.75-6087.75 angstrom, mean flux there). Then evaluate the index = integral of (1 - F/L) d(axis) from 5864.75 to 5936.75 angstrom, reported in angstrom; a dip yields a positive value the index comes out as 7.1 angstrom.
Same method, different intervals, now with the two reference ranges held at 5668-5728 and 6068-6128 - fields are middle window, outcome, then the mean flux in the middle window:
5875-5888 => 0.8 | 25.1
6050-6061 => -0.2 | 27.3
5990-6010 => 0.9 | 25.6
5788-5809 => -0.3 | 27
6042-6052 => -0.7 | 28.6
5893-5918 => 2.5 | 24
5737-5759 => -1.1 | 28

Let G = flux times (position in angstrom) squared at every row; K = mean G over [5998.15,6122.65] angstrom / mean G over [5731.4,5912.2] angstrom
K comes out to 1.10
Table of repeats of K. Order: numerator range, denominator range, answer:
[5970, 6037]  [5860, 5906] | 1.10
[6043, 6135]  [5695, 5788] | 1.14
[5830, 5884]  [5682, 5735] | 1.05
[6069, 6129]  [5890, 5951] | 1.13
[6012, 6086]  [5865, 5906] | 1.17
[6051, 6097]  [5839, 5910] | 1.16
